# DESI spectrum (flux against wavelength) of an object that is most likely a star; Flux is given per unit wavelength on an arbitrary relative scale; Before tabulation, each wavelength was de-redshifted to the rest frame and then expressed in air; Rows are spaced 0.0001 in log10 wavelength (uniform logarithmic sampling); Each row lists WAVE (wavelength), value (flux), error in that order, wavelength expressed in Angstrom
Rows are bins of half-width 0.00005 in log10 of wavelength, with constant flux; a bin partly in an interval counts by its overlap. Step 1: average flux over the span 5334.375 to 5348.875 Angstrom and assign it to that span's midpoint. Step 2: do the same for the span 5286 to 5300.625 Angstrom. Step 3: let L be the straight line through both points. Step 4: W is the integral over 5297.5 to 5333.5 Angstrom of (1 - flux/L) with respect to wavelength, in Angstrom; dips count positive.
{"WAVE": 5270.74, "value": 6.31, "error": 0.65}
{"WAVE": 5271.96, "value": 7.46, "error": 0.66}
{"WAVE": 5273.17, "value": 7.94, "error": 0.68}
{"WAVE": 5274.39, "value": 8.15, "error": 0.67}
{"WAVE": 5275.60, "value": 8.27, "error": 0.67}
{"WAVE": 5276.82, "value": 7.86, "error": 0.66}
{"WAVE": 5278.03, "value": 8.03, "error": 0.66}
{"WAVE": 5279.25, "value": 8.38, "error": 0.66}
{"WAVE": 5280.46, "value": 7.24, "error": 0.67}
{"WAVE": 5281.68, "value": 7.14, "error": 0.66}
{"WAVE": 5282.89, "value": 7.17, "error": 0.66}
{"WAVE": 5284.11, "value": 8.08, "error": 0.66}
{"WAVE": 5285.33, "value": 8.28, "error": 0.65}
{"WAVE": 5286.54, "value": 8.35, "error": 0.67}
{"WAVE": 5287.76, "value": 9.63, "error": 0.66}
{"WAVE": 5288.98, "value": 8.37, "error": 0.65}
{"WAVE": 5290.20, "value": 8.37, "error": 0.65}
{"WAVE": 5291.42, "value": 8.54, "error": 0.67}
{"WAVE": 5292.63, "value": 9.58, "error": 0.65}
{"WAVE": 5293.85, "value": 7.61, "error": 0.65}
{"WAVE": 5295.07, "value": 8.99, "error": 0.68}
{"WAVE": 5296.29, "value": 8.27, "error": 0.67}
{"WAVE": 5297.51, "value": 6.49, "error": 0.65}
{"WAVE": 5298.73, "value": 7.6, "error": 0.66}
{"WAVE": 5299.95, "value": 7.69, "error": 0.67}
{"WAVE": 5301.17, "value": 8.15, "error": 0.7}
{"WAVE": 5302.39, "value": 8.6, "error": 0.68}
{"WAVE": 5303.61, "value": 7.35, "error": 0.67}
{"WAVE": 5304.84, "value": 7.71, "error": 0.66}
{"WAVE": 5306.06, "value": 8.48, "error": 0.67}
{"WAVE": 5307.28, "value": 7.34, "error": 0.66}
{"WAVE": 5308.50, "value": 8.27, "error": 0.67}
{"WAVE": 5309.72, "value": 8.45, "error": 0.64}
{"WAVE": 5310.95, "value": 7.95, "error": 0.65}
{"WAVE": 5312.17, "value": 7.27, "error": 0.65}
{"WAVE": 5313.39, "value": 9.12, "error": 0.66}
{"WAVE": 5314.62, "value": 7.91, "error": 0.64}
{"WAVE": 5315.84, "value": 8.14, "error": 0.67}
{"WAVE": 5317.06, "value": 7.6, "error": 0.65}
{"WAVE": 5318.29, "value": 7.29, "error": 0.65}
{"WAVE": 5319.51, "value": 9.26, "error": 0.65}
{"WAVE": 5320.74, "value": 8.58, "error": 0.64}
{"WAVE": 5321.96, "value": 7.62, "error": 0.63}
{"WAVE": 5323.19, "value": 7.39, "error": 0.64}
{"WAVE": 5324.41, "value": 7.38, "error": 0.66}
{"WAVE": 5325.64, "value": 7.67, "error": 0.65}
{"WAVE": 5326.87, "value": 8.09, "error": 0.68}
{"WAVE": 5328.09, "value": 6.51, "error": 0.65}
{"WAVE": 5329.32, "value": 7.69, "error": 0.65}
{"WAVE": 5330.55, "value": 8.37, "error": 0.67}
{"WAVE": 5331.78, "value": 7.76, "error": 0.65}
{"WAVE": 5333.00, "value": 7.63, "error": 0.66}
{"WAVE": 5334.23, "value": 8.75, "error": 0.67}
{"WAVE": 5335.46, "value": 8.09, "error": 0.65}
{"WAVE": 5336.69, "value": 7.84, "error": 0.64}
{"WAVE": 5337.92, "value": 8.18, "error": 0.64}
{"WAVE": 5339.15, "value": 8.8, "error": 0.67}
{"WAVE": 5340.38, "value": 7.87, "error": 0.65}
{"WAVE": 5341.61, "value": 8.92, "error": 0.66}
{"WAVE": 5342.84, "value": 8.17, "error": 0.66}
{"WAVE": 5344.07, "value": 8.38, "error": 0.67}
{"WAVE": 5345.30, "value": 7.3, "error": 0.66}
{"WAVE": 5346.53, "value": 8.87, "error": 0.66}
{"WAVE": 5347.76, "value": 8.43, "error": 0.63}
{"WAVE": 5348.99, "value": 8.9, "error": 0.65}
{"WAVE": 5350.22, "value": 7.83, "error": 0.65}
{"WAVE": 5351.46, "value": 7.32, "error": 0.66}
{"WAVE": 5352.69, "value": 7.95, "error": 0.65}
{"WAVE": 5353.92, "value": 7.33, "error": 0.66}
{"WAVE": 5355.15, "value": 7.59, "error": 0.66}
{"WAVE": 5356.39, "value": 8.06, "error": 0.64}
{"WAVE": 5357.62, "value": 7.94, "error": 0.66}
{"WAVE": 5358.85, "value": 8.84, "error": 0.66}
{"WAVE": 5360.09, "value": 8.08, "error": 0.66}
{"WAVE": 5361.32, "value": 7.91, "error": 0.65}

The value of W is 1.84 Angstrom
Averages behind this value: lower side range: 8.29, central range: 7.87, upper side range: 8.3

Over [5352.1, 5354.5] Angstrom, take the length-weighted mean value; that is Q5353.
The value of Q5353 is 7.65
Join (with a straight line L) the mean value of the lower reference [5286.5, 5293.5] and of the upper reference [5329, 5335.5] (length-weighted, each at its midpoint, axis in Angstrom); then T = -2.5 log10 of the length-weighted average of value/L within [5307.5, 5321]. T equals 0.03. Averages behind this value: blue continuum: 8.8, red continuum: 8.06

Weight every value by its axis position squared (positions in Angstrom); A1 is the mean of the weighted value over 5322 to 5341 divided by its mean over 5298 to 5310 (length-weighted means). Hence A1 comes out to 1.00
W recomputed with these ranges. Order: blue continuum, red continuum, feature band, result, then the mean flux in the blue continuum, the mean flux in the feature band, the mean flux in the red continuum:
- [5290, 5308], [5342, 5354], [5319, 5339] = 0.3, 8.05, 7.94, 8.1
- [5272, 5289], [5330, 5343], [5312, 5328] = 0.5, 8.03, 7.92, 8.22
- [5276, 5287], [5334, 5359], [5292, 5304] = -0.2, 7.84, 8.05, 8.14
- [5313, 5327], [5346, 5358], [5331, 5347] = -0.4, 7.98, 8.19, 8.02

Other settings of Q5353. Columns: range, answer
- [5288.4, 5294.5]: 8.5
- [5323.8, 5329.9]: 7.47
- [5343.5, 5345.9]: 7.84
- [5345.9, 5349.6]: 8.74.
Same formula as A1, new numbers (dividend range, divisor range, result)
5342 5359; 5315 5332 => 1.04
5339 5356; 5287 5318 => 1.01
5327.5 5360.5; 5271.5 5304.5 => 1.02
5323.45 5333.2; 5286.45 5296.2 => 0.89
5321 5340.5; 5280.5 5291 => 0.98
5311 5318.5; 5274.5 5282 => 1.02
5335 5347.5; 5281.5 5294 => 1.01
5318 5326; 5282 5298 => 0.97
